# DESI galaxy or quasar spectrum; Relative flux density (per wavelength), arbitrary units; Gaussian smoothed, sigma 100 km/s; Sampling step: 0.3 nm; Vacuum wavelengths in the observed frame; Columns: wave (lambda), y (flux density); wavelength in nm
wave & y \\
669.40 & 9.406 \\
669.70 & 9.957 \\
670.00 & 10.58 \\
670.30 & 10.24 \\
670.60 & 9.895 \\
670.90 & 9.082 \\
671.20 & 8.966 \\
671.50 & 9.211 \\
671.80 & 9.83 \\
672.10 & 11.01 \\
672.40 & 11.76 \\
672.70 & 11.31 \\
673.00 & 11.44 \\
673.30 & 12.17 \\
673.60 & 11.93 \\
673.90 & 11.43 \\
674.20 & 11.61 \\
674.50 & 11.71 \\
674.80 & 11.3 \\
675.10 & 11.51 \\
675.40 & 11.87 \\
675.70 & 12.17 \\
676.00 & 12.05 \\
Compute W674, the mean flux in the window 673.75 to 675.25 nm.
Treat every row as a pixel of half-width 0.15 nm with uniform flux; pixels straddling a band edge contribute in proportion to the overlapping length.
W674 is 11.5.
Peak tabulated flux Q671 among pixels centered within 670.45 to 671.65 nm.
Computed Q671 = 9.895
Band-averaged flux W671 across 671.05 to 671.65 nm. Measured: 9.09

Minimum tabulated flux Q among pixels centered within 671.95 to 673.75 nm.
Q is 11.01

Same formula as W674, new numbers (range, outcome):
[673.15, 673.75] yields 12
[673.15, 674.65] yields 11.8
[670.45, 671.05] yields 9.49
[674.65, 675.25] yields 11.4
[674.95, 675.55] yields 11.7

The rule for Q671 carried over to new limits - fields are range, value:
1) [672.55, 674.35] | 12.17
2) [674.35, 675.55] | 11.87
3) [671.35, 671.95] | 9.83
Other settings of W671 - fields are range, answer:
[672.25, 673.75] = 11.7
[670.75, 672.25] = 9.62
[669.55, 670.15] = 10.3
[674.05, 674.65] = 11.7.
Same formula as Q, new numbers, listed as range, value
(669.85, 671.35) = 8.966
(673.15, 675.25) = 11.3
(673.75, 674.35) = 11.43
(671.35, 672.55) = 9.211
